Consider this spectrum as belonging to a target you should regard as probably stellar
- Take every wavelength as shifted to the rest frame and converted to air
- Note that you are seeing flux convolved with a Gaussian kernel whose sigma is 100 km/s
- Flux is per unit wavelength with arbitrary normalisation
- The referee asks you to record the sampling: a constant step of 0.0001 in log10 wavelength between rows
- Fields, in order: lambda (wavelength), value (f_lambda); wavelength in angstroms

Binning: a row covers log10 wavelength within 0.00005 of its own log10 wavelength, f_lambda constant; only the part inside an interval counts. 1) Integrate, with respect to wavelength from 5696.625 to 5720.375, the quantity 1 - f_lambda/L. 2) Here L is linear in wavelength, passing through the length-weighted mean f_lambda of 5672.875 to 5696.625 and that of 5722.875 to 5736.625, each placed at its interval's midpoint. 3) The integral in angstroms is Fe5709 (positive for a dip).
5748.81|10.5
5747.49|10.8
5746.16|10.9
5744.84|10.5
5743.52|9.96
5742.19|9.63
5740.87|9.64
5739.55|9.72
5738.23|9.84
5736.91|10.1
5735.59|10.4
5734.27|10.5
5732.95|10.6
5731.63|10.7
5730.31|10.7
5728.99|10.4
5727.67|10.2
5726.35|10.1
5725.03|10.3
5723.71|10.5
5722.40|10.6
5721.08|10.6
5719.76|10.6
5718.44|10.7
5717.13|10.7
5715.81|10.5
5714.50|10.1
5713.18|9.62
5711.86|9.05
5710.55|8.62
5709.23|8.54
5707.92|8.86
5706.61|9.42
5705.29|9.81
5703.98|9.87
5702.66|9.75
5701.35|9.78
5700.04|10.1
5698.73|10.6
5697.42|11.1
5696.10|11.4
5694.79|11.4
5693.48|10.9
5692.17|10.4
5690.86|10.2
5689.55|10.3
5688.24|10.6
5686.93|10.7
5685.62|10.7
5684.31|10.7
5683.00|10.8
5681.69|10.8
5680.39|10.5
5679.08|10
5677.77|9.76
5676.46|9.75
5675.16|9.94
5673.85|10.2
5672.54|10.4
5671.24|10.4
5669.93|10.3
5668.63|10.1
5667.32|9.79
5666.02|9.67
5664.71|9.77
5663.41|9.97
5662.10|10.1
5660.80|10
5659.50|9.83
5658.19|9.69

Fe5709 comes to 1.3 angstroms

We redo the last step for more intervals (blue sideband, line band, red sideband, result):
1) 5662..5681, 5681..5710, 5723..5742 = -0.5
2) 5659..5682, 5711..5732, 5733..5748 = -0.3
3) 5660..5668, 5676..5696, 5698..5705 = -1.1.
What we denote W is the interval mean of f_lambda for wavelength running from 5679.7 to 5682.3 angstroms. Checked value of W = 10.7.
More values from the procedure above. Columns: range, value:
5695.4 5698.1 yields 11.2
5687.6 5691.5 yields 10.4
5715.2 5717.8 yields 10.6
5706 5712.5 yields 8.91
